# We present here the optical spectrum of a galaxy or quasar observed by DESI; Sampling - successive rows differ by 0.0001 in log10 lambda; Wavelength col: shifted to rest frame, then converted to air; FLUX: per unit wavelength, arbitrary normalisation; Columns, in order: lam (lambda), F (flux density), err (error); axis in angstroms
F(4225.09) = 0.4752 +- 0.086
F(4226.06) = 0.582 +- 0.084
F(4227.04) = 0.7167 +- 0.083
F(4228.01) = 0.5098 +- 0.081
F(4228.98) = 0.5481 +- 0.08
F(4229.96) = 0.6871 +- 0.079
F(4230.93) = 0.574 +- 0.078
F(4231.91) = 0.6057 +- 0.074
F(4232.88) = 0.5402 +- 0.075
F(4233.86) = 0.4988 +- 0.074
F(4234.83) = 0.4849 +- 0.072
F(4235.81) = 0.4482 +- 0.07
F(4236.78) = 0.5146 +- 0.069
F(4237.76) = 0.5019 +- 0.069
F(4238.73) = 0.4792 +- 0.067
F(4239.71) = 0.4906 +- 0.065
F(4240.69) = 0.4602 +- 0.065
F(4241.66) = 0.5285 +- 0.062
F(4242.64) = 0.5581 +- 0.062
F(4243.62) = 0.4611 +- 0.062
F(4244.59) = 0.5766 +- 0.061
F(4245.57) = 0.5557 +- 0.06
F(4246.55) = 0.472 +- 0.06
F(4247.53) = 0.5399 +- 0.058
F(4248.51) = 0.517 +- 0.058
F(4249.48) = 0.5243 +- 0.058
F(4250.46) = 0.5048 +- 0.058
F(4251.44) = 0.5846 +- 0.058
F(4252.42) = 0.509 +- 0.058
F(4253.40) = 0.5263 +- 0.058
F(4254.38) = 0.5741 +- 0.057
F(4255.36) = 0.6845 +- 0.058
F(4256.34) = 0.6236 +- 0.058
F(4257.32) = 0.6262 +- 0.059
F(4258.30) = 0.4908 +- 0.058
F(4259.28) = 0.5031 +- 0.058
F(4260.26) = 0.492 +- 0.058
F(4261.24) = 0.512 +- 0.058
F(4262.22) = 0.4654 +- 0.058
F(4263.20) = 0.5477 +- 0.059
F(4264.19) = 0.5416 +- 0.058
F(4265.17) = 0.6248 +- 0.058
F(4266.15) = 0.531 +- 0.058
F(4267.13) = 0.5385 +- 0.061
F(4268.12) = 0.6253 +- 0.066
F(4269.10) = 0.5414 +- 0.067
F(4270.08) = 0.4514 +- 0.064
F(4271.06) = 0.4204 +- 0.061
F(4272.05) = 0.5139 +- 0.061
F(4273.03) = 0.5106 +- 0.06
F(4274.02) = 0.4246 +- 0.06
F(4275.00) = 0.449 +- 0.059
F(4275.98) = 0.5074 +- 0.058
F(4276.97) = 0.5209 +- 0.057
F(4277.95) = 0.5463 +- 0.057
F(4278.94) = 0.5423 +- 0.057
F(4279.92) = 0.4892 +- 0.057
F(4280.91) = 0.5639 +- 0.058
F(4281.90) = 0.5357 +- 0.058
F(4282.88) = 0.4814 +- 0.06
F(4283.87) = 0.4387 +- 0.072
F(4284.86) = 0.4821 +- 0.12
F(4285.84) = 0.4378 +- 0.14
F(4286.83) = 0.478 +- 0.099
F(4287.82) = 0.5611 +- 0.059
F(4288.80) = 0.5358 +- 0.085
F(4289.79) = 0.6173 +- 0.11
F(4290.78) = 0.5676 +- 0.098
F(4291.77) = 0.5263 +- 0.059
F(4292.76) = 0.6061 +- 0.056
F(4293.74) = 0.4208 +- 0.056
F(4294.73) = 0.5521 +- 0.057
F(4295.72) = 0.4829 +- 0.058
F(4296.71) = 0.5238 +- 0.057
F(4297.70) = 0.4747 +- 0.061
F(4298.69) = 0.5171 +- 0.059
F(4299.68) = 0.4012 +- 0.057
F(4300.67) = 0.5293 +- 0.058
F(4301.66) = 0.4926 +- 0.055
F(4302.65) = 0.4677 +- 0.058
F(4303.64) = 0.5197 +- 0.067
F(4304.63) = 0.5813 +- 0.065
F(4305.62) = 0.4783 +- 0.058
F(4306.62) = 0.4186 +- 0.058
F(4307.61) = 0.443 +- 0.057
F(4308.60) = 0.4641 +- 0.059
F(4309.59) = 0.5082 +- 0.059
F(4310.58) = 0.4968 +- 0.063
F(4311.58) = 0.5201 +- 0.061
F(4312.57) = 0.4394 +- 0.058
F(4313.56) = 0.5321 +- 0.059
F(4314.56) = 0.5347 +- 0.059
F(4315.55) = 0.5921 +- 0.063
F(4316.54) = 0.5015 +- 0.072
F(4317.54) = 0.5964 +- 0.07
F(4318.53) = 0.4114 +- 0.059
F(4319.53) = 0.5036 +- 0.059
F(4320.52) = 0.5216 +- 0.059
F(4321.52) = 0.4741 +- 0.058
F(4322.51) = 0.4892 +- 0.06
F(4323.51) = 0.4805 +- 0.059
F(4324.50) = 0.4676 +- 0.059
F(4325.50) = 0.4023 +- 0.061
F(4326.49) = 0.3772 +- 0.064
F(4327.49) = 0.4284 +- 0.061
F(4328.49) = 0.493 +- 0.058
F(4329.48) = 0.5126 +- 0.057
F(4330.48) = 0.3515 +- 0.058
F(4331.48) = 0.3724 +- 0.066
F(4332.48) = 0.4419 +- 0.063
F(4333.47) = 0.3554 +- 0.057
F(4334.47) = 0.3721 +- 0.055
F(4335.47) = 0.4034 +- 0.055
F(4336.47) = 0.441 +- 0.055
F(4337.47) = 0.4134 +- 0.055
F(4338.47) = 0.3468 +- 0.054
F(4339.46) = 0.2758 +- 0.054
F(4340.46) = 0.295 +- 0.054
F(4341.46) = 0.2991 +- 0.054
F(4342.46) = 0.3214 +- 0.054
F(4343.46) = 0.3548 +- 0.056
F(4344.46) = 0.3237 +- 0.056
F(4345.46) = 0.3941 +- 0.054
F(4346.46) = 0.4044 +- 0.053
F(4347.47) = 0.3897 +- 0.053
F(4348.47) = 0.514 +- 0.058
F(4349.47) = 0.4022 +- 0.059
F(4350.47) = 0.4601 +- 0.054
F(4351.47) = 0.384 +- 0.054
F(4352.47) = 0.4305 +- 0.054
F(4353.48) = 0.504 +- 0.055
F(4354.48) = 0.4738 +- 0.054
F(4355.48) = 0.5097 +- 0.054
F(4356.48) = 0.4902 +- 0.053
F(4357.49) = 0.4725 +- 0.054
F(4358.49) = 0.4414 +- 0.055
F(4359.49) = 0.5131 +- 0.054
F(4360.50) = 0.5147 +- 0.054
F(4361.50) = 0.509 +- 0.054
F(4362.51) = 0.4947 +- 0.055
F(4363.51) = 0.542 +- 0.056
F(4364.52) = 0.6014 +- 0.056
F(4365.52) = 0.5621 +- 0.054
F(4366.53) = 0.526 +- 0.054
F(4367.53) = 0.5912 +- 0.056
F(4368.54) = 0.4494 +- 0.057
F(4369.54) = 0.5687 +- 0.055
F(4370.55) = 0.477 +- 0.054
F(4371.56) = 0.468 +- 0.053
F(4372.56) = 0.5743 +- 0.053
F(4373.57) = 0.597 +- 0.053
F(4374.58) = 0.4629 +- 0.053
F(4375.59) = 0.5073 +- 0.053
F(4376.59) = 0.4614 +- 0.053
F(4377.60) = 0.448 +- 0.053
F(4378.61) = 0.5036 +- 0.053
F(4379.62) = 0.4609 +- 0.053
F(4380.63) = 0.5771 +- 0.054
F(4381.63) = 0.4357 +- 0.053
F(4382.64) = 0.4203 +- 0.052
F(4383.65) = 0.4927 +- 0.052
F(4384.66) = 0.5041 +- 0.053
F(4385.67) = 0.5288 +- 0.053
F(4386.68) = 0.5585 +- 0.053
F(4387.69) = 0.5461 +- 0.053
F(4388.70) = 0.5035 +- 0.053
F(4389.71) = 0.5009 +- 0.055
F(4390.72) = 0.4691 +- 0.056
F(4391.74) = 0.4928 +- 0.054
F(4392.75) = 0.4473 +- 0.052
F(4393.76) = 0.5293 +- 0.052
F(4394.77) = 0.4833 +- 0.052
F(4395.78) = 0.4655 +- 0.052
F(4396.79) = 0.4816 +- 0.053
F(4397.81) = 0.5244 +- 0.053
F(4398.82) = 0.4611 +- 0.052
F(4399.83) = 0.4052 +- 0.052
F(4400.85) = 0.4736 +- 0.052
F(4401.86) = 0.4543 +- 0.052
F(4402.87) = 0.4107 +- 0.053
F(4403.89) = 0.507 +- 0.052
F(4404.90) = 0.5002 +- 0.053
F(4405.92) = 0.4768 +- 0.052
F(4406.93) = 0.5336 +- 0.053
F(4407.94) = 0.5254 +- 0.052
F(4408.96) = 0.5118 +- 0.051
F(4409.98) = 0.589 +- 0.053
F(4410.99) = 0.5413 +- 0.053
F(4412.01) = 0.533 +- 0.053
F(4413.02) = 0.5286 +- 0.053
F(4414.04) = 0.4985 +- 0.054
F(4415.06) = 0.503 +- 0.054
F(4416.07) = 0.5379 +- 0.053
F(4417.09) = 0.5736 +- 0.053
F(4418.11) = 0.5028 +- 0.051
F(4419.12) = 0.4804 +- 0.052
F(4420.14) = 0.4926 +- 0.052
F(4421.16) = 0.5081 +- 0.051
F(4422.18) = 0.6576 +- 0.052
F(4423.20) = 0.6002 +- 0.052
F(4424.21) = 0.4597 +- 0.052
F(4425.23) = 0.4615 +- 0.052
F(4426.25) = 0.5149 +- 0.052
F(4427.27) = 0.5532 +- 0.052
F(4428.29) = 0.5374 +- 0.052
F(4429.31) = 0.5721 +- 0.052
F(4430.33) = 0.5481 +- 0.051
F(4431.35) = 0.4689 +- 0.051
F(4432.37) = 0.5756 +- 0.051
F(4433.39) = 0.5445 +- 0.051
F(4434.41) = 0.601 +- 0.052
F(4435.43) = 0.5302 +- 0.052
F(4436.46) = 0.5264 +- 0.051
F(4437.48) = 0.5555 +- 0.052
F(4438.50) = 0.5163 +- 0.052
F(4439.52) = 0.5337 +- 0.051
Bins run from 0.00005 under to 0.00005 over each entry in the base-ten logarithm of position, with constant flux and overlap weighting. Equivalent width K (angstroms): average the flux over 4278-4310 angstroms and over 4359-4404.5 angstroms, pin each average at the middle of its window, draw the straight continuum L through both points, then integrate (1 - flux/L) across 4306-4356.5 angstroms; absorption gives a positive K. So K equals 6.6 angstroms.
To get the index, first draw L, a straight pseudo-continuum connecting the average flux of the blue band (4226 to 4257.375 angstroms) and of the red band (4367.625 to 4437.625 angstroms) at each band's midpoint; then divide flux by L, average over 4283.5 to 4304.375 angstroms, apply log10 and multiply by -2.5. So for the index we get 0.053 mag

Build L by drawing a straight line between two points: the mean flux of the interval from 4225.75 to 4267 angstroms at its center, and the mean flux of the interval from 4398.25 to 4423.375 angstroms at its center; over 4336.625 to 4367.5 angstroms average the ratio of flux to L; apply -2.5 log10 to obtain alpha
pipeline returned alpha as 0.181 mag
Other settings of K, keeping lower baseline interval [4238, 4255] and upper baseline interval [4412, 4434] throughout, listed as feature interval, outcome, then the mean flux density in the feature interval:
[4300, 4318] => 0.68 angstroms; 0.505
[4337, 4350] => 4.01 angstroms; 0.364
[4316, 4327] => 1.05 angstroms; 0.476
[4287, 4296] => -0.27 angstroms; 0.54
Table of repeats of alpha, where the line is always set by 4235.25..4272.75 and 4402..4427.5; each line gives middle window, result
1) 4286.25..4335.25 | 0.08 mag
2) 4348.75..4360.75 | 0.12 mag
